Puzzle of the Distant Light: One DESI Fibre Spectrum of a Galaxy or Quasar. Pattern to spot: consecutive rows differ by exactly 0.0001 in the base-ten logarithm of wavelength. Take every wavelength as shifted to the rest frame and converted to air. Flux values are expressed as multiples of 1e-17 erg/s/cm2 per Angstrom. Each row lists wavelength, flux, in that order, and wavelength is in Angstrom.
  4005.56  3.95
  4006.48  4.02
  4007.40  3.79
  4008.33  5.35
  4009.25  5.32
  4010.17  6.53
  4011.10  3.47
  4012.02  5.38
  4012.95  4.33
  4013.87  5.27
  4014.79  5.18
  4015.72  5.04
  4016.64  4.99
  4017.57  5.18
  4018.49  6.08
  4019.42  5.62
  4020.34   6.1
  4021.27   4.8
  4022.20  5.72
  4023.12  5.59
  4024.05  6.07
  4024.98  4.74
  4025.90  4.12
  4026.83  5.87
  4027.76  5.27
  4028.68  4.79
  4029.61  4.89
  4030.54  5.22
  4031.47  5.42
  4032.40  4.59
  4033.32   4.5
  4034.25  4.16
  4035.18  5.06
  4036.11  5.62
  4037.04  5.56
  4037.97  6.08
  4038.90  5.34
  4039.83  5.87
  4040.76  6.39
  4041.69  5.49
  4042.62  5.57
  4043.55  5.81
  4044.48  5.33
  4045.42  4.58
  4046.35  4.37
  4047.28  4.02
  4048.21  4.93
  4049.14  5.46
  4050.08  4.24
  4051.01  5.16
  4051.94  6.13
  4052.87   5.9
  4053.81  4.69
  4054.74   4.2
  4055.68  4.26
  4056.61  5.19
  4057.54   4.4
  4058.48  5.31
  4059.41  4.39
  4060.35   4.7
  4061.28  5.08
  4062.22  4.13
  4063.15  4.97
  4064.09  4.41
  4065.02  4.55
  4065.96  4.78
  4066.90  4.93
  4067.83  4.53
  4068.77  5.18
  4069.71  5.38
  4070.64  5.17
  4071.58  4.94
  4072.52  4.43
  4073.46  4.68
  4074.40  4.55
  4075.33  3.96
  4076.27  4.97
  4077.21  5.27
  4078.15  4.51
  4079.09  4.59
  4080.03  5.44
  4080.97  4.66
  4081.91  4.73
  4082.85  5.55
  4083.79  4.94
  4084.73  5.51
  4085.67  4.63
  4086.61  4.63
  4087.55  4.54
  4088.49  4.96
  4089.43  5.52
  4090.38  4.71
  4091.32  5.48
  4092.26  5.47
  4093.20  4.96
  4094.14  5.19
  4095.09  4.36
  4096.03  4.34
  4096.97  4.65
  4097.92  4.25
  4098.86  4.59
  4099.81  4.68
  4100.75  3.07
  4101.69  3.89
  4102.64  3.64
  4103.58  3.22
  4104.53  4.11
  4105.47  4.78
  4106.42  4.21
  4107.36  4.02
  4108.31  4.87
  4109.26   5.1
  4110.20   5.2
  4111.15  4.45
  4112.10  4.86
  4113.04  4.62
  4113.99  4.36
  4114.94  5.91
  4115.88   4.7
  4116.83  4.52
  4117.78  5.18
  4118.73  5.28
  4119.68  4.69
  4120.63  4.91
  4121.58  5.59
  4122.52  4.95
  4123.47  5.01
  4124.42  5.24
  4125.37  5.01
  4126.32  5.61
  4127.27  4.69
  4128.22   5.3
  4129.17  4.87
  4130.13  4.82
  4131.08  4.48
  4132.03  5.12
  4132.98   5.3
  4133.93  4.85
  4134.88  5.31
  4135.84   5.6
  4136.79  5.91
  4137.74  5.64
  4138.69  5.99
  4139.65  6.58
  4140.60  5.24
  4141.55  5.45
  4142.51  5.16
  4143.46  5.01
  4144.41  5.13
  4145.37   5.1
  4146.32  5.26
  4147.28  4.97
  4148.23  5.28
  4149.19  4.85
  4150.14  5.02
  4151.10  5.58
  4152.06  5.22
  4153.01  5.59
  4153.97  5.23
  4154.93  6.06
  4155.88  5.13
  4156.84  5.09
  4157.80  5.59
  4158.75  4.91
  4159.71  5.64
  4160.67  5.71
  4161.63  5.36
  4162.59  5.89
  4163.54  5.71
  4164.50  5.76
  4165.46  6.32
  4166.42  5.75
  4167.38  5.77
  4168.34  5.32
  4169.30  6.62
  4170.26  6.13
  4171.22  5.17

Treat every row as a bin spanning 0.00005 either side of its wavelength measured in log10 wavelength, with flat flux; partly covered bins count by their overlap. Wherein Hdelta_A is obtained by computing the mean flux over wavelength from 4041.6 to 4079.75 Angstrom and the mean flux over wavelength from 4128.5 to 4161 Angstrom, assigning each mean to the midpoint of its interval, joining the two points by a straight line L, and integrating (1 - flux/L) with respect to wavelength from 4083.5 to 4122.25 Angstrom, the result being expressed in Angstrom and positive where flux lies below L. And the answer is 2.94 Angstrom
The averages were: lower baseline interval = 4.85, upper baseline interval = 5.31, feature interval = 4.7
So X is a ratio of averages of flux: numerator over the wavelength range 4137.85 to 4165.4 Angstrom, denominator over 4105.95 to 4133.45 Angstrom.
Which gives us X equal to 1.10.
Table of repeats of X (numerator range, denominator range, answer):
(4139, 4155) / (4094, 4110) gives 1.24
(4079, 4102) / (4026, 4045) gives 0.90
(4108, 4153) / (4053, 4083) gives 1.08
